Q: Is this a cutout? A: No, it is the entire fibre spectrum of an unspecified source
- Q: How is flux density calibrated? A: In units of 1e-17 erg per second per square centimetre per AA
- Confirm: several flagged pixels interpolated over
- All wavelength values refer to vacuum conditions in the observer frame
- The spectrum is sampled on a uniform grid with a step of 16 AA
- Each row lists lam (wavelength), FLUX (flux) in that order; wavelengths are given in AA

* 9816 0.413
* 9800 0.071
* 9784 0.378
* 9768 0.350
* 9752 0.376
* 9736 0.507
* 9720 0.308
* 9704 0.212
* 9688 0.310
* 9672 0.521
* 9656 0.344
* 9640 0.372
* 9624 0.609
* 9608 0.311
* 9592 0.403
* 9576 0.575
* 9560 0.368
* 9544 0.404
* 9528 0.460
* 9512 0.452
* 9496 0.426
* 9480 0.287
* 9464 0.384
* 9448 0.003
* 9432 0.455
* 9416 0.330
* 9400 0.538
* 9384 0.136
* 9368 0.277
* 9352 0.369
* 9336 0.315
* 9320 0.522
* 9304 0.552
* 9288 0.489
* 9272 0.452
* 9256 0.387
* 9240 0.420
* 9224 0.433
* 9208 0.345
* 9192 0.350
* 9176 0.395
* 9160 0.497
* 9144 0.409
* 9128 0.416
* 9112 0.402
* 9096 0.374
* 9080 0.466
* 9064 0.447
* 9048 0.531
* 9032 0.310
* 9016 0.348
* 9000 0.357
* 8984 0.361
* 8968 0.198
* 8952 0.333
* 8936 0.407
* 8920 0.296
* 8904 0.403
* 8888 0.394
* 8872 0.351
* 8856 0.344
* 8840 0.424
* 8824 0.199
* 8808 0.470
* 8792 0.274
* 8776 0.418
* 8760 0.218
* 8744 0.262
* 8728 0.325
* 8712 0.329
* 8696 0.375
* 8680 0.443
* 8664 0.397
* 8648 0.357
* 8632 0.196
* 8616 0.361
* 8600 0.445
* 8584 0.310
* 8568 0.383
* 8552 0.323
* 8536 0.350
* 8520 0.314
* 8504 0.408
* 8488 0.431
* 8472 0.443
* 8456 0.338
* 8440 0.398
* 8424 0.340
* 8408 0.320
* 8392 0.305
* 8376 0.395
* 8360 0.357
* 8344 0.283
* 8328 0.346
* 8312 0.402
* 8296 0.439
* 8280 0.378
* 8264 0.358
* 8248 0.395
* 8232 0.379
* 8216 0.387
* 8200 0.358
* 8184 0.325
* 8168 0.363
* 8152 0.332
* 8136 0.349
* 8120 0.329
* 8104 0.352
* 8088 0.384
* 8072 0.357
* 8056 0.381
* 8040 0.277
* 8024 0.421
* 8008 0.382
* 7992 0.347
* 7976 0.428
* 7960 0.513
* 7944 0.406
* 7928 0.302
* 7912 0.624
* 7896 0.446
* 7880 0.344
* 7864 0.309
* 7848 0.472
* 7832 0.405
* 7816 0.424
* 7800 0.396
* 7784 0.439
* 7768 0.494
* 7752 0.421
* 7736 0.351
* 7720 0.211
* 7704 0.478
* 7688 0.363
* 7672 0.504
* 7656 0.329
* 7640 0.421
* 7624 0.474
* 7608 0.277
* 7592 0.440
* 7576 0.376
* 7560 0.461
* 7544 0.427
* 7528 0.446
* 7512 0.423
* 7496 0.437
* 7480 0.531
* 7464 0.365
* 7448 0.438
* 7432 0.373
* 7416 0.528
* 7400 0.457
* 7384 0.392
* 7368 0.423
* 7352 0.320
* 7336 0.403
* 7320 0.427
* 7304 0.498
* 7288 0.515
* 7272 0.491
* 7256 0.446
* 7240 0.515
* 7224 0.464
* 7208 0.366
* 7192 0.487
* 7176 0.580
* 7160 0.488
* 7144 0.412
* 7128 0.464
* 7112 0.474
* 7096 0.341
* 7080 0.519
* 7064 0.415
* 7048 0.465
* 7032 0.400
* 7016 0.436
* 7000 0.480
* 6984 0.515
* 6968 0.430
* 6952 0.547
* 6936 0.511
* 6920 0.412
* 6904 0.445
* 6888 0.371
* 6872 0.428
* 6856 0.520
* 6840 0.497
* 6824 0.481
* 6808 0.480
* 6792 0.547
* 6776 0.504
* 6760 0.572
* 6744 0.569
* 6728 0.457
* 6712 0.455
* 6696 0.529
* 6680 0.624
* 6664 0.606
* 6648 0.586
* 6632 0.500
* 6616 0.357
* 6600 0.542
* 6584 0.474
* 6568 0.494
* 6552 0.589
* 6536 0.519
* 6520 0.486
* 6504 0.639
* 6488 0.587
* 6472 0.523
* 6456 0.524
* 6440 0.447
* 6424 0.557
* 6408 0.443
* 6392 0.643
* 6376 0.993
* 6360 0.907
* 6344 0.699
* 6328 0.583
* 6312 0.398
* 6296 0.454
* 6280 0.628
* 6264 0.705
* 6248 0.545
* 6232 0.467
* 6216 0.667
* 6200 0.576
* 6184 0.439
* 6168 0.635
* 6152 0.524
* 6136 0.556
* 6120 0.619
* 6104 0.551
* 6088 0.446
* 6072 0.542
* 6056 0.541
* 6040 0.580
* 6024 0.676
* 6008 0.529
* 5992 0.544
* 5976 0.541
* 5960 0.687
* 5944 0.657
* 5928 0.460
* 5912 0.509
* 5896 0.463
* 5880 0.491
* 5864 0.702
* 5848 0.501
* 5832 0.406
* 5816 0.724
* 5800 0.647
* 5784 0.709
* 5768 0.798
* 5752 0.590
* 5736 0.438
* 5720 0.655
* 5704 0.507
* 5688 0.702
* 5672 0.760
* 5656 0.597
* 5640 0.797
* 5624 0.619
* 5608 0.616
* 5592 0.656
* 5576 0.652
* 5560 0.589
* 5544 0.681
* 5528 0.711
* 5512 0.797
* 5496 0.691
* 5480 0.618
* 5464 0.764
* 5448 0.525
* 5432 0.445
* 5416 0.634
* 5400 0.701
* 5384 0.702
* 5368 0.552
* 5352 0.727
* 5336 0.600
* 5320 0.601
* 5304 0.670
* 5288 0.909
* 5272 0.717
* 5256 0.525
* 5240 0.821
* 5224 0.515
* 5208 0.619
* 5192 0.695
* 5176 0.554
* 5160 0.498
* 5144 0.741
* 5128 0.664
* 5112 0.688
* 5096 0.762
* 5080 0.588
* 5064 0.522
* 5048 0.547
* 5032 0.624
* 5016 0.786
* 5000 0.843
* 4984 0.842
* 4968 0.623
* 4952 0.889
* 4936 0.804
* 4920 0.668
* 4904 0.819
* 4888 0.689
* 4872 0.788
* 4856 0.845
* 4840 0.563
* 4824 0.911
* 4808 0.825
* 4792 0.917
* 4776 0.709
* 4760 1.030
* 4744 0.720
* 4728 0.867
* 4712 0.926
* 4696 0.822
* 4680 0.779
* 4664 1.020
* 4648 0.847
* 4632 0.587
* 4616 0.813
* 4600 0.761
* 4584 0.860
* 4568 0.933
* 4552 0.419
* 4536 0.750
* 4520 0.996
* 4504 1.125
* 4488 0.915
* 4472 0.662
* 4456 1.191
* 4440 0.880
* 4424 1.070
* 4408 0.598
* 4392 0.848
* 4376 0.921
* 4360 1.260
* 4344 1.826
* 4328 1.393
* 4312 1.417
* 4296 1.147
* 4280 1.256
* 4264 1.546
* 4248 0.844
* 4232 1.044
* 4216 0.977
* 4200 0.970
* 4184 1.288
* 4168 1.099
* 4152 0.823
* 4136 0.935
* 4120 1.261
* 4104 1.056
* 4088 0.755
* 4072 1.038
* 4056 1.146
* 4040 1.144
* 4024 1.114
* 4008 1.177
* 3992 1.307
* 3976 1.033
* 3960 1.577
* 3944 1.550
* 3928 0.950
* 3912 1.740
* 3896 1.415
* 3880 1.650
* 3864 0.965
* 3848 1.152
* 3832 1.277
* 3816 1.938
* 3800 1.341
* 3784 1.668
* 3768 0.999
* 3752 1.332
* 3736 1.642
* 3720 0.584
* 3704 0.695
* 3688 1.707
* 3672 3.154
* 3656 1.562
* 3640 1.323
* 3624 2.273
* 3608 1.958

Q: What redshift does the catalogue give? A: 1.27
